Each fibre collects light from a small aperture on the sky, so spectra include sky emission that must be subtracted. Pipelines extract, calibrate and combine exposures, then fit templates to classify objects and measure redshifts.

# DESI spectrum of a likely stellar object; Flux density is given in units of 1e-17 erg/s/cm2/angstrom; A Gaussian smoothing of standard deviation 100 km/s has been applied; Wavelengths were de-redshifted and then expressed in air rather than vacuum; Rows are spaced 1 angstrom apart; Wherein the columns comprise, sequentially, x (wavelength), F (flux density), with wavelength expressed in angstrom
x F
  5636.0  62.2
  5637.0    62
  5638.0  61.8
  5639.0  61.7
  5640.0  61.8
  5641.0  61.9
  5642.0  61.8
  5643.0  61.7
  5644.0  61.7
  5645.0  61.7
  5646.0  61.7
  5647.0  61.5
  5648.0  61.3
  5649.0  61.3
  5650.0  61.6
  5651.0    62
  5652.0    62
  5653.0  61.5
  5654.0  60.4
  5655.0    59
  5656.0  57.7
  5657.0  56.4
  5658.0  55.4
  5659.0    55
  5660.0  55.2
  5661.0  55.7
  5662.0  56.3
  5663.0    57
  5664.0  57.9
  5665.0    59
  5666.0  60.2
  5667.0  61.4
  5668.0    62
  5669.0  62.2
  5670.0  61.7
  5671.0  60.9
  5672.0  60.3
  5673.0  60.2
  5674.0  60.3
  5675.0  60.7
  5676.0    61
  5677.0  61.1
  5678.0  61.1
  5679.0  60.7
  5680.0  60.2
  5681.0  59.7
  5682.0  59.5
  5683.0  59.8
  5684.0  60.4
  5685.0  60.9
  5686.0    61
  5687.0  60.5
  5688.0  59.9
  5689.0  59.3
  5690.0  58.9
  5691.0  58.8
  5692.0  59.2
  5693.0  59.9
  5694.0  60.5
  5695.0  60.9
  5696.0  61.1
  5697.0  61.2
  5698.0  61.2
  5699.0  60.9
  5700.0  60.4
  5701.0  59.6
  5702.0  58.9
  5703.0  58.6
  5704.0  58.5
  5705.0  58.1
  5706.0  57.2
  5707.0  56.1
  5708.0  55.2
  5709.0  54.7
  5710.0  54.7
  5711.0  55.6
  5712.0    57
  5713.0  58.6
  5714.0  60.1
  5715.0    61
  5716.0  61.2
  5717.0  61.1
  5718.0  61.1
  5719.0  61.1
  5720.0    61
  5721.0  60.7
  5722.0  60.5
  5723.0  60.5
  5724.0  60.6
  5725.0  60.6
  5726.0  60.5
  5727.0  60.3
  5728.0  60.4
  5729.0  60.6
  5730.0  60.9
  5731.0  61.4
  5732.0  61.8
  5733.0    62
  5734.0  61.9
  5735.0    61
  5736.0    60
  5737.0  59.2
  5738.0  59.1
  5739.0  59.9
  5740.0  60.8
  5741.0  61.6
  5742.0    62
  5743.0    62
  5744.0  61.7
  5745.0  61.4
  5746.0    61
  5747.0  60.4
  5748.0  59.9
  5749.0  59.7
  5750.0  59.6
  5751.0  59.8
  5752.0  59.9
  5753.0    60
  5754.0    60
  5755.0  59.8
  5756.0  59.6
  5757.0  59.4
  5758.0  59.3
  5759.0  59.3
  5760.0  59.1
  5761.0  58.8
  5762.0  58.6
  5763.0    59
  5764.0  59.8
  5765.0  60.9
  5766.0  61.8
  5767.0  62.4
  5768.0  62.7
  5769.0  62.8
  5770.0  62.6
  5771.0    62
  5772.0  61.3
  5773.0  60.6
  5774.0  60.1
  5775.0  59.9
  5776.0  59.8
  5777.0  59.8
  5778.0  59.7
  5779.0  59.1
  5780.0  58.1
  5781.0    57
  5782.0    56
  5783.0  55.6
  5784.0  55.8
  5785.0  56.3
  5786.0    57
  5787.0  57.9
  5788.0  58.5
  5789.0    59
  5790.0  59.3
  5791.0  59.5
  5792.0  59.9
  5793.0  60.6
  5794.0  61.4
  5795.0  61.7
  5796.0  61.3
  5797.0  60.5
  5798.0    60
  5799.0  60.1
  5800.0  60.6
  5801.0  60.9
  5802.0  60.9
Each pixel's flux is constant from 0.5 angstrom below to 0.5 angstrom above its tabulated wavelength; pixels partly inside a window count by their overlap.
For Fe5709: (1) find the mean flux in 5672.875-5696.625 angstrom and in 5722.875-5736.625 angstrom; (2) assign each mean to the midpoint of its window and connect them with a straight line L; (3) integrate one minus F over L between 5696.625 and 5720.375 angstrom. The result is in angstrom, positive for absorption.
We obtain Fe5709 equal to 0.7 angstrom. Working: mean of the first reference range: 60.2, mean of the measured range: 58.9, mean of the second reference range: 60.9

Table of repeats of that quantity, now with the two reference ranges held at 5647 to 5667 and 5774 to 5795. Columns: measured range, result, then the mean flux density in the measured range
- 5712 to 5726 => -0.42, 60.5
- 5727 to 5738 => -0.39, 60.8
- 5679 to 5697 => -0.40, 60.1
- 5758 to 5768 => -0.24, 60.1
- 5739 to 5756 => -0.54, 60.5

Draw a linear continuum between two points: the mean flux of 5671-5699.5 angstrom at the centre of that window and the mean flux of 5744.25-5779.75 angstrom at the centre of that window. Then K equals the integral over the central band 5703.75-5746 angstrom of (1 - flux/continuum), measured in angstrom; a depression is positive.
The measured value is 0.3 angstrom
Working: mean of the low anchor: 60.3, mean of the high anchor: 60.3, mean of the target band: 59.9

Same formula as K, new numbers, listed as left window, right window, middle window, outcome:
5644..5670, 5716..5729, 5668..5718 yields 0.4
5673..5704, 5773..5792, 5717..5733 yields -0.4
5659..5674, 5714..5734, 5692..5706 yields 0.1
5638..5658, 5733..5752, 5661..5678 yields 0.2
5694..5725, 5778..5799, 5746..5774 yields -0.7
